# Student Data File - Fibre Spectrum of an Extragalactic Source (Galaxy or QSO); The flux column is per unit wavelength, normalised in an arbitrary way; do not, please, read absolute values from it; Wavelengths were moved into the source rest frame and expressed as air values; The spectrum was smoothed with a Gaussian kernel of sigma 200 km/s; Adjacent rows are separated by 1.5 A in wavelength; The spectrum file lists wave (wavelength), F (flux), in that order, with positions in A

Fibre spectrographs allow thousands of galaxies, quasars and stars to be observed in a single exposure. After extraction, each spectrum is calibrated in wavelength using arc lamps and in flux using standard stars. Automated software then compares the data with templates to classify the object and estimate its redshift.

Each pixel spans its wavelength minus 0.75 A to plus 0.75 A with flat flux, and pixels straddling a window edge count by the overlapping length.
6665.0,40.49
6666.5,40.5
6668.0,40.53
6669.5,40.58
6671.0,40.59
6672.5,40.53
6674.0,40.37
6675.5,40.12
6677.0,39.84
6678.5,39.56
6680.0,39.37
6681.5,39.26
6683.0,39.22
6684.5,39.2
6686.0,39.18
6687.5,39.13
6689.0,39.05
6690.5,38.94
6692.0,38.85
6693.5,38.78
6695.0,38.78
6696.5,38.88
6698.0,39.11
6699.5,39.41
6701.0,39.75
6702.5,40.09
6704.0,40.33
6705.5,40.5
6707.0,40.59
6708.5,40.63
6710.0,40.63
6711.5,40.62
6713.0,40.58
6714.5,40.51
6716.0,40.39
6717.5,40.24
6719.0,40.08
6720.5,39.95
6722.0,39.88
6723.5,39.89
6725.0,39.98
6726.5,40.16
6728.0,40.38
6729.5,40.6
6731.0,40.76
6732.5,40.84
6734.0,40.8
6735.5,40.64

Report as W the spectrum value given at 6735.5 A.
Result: 40.64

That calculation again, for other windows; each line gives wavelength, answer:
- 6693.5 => 38.78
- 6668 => 40.53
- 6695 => 38.78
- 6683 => 39.22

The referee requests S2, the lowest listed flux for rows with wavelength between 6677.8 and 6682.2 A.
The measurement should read 39.26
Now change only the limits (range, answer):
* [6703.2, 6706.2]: 40.33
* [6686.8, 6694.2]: 38.78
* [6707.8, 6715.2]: 40.51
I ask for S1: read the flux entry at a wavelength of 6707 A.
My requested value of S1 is 40.59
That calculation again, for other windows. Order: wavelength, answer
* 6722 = 39.88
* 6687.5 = 39.13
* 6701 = 39.75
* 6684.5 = 39.2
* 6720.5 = 39.95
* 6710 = 40.63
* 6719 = 40.08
